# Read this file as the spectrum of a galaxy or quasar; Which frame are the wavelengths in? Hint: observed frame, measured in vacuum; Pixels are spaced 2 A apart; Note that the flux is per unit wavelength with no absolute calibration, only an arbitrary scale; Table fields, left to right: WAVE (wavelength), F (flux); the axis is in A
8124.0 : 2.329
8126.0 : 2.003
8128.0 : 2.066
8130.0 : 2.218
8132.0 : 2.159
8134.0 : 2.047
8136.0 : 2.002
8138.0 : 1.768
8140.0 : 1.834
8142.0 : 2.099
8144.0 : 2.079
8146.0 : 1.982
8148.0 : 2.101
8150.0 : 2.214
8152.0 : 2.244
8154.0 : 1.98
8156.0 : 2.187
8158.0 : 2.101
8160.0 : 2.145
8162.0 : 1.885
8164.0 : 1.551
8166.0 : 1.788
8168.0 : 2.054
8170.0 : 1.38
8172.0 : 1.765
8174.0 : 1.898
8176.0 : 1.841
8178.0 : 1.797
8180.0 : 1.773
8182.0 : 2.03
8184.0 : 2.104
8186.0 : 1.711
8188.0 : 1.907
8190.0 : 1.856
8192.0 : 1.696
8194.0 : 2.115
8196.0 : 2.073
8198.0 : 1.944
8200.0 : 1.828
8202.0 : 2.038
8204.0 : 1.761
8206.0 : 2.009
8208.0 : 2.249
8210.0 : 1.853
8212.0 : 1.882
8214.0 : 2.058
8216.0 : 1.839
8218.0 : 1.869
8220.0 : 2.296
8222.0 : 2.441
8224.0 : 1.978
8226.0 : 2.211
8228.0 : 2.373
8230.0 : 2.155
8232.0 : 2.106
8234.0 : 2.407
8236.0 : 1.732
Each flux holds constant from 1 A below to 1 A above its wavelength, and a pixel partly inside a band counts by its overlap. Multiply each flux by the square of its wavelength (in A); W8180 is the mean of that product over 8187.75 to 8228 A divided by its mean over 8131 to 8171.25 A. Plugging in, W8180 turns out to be 1.03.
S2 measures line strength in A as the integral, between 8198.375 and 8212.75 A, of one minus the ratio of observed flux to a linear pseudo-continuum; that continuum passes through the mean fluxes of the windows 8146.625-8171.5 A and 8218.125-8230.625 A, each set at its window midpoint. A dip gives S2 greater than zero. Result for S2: 1.3 A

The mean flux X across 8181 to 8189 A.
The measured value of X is 1.94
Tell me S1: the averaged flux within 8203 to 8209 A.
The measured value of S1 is 2.01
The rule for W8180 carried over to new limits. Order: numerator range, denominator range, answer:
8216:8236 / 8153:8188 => 1.16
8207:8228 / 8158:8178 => 1.15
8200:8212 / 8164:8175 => 1.13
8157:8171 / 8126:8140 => 0.92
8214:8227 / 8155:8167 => 1.10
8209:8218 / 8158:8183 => 1.05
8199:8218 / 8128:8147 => 0.98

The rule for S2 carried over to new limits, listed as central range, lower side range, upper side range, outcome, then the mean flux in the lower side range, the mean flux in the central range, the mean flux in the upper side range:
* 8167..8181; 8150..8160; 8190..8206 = 1.8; 2.14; 1.79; 1.92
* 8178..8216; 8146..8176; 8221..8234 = 3.0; 1.95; 1.93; 2.23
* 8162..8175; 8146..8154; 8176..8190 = 1.6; 2.13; 1.75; 1.88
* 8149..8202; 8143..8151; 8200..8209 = 3.2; 2.09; 1.92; 1.99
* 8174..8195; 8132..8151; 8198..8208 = 0.9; 2.02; 1.88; 1.95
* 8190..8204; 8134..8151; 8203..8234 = 0.9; 2.01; 1.93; 2.08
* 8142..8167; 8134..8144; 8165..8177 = -2.0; 1.95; 2.02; 1.79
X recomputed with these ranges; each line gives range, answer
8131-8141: 1.96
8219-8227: 2.23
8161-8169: 1.82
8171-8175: 1.83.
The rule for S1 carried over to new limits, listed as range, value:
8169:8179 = 1.74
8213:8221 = 2.02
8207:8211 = 2.05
